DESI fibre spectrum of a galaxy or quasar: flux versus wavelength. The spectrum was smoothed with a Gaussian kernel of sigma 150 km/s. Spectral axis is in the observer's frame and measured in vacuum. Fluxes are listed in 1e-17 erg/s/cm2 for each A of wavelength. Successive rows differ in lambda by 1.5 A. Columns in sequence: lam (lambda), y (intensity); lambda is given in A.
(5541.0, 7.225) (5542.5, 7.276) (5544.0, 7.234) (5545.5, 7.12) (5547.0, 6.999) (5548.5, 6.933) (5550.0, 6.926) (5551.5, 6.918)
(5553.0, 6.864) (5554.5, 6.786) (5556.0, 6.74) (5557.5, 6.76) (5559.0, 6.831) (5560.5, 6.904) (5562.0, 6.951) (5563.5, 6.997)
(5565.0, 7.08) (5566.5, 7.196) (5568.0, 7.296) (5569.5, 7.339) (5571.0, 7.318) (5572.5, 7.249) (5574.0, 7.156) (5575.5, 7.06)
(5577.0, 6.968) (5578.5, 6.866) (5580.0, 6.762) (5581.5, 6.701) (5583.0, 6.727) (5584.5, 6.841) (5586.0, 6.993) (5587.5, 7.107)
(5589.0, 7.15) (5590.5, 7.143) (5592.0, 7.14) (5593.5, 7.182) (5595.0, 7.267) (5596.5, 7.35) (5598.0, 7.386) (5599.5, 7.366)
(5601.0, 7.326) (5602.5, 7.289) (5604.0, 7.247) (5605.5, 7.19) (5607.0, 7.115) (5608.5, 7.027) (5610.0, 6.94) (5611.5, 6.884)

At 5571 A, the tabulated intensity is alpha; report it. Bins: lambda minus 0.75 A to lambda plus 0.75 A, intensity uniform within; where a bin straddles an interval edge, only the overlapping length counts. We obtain 7.318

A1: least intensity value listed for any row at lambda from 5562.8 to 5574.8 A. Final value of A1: 6.997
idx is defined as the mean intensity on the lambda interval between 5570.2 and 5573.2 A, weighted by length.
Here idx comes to 7.29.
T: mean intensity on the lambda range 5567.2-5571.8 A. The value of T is 7.32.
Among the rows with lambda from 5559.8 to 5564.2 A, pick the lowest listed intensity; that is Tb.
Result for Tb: 6.904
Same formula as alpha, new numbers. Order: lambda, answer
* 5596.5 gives 7.35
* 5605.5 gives 7.19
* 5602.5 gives 7.289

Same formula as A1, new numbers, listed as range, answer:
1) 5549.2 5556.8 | 6.74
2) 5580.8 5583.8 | 6.701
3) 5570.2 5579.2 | 6.866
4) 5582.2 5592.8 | 6.727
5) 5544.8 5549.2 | 6.933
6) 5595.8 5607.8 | 7.115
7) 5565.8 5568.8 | 7.196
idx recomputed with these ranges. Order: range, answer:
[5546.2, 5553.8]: 6.93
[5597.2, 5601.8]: 7.36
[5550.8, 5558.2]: 6.81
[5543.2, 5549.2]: 7.07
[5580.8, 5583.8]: 6.72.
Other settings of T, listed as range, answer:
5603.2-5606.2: 7.22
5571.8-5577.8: 7.11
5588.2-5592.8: 7.14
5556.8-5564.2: 6.89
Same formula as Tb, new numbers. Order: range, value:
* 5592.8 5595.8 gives 7.182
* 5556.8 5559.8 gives 6.76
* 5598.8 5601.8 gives 7.326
